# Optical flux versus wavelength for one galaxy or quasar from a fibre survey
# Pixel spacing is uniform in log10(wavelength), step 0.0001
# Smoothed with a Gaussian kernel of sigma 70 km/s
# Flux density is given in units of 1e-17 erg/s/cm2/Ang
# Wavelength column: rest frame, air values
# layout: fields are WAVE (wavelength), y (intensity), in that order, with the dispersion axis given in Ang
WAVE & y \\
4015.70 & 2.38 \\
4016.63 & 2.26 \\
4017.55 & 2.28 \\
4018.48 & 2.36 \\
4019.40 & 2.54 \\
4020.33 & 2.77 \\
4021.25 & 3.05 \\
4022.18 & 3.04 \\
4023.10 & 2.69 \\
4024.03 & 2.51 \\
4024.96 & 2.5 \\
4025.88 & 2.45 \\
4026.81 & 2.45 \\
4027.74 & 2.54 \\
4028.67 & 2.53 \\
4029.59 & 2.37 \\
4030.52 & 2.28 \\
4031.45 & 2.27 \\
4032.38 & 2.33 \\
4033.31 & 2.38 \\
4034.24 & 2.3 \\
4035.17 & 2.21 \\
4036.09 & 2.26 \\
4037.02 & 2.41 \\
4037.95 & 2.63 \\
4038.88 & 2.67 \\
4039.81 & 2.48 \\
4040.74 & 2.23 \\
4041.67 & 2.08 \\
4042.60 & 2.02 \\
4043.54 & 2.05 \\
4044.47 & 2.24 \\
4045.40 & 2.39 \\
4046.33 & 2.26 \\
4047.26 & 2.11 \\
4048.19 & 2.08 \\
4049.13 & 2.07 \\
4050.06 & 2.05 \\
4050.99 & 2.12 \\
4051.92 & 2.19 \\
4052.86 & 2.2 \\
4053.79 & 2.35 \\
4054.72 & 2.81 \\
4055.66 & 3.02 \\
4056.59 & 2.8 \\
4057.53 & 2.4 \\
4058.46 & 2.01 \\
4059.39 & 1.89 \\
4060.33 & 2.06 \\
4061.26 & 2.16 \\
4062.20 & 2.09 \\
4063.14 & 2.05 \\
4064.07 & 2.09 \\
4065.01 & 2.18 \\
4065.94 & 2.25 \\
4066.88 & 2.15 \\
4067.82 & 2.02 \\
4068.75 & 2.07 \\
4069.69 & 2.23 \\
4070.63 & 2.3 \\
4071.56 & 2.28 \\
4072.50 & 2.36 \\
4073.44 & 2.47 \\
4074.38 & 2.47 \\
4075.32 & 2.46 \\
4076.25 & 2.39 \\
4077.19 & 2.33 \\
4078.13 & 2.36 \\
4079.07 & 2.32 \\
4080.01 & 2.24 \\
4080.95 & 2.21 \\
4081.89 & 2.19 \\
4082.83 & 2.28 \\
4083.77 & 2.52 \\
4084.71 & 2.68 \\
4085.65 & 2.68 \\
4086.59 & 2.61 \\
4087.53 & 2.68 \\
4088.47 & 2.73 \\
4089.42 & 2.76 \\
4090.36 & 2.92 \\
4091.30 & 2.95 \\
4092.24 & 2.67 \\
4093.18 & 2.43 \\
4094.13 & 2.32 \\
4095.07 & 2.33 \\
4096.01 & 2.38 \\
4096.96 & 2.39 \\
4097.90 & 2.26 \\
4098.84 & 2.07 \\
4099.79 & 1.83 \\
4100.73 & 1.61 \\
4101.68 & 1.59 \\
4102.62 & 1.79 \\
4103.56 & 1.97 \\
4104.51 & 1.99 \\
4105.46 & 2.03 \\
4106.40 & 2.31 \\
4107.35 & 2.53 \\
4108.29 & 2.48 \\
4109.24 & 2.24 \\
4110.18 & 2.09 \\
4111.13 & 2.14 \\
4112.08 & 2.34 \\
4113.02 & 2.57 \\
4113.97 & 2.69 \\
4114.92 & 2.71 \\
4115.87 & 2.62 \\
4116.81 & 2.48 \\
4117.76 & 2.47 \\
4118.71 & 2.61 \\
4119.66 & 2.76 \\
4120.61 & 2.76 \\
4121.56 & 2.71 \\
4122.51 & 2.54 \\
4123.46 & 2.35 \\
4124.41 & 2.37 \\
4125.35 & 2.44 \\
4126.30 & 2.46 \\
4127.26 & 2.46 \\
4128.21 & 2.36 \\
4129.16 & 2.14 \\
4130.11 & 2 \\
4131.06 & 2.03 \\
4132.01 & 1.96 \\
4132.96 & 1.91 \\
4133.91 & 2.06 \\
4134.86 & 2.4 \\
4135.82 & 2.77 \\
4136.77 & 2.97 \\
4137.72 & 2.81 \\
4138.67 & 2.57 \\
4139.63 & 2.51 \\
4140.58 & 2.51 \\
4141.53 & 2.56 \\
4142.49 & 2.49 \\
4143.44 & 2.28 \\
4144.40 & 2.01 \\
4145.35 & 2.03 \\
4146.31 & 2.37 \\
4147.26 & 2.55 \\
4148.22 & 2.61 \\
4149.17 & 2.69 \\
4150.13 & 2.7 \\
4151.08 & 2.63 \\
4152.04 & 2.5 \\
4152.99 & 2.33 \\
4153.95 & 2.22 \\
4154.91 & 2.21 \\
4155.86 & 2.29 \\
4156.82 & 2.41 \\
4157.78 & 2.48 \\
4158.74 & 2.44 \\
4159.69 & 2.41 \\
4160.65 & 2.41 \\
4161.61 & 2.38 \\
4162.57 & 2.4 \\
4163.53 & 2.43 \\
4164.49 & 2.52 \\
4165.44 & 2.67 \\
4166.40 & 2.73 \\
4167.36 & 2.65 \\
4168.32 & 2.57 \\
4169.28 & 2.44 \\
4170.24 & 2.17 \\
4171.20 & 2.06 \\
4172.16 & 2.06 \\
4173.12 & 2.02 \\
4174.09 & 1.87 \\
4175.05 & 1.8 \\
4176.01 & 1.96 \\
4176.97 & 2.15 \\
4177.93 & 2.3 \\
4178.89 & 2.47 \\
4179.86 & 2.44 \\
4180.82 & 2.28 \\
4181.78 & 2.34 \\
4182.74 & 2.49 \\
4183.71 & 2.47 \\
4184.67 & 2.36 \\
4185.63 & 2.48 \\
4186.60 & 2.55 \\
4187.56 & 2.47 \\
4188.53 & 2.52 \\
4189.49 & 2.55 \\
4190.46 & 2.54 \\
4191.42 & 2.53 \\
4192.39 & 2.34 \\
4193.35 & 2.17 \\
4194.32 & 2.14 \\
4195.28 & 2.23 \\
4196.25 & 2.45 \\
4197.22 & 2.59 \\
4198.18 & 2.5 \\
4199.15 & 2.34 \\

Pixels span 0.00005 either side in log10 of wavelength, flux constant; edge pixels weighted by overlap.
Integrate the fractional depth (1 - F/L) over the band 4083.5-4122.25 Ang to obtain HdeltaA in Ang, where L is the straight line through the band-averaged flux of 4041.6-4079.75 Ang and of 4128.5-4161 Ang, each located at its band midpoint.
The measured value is -1.4 Ang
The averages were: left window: 2.25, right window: 2.39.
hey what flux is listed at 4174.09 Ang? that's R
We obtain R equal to 1.87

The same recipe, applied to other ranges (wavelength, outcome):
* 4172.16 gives 2.06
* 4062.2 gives 2.09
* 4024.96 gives 2.5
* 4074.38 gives 2.47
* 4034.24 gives 2.3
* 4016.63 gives 2.26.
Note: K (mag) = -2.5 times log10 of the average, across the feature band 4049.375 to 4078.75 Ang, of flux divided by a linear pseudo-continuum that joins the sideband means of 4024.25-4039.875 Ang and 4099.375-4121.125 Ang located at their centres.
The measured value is 0.041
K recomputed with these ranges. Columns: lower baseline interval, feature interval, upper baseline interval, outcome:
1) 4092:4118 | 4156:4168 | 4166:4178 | -0.13 mag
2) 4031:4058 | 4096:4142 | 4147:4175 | 0.02 mag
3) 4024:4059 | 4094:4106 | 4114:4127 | 0.22 mag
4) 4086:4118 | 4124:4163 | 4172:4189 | -0.04 mag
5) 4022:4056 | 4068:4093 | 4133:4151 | -0.02 mag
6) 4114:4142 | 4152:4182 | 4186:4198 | 0.05 mag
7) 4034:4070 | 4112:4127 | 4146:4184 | -0.11 mag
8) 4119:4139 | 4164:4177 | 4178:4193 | 0.08 mag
